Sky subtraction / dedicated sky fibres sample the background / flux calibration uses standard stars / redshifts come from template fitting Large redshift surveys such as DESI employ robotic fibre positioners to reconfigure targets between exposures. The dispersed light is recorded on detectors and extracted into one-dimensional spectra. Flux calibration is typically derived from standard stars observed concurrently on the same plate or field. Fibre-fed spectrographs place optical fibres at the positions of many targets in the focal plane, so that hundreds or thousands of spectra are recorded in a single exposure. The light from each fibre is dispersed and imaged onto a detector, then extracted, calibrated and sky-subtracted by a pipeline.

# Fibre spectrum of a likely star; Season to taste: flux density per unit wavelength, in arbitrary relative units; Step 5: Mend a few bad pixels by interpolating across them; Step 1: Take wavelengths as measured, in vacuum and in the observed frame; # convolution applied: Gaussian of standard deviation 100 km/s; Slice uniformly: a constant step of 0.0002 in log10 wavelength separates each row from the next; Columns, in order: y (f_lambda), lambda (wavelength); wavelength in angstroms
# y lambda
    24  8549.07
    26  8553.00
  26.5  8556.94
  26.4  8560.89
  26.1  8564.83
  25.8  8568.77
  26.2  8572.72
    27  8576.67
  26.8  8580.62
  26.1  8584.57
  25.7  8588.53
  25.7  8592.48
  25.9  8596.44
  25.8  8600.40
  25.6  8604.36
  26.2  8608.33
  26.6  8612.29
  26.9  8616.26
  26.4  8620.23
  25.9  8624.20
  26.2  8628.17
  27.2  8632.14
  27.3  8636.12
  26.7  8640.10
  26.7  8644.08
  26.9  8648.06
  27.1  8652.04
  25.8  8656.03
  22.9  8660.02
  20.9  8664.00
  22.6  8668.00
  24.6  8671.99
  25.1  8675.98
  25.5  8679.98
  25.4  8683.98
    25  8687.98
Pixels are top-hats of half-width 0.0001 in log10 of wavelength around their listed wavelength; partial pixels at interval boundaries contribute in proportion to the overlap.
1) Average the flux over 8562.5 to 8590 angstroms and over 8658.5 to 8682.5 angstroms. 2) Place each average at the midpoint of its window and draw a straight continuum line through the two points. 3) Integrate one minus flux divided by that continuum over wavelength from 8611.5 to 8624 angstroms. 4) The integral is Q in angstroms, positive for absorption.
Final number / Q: -0.7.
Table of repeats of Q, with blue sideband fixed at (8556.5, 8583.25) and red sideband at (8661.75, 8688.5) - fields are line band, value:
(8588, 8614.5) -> -0.3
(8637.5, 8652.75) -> -1.3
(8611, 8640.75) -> -1.8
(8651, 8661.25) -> -0.3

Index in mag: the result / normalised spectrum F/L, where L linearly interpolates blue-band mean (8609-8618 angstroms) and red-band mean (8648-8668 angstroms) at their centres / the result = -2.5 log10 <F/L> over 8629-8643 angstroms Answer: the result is -0.062 mag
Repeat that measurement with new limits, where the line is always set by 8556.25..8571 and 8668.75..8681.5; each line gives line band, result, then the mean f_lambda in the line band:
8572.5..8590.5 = -0.017 mag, 26.4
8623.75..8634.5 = -0.049 mag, 26.5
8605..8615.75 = -0.032 mag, 26.4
